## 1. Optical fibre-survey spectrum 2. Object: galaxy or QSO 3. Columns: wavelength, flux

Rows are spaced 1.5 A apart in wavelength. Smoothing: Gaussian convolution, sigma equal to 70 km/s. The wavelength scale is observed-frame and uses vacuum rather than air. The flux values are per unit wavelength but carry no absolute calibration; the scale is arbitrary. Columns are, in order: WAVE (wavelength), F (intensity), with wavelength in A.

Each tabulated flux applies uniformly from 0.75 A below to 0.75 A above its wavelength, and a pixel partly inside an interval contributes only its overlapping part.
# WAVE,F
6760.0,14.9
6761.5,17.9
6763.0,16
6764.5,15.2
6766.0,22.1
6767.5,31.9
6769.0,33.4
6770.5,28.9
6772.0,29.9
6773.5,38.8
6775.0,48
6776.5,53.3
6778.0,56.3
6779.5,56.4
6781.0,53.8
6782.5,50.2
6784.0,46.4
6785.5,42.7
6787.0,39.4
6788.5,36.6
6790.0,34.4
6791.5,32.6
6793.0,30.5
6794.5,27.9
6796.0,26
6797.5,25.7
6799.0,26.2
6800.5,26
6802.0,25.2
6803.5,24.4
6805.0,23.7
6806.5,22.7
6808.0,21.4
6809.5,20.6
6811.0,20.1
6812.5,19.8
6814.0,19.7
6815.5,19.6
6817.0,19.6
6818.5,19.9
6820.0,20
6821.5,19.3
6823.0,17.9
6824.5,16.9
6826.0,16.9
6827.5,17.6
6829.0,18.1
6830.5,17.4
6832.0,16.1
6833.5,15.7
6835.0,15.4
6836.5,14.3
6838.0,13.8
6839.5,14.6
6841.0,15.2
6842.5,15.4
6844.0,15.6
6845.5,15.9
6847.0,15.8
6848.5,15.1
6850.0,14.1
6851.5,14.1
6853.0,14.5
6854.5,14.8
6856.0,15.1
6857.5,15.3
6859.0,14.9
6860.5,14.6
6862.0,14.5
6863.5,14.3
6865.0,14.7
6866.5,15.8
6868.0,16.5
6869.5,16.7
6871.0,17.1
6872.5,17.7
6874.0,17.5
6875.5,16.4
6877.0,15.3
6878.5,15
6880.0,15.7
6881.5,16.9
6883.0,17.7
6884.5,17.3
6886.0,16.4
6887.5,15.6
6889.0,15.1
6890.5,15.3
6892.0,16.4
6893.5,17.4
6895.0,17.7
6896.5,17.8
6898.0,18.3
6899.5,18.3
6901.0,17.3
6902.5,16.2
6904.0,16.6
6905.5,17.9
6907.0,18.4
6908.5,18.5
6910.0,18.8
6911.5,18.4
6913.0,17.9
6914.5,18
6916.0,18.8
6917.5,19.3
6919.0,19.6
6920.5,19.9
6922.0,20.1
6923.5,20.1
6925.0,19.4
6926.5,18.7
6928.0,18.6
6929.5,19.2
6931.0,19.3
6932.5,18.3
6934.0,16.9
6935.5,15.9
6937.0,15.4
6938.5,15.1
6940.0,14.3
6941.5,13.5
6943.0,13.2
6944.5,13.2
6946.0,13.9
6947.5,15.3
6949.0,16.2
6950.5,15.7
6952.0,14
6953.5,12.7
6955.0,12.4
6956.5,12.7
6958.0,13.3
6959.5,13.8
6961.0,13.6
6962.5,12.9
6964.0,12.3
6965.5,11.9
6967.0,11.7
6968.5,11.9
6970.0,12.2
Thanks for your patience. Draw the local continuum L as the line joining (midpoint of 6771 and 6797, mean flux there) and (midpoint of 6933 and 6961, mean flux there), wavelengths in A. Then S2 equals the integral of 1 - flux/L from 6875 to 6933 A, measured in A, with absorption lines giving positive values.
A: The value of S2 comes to 8.6 A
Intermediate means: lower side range 41.1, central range 17.7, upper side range 14.3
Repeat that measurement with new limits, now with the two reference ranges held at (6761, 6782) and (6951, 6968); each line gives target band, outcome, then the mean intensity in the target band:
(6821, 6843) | 9.54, 16.3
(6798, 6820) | 6.68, 22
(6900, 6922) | 0.59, 18.3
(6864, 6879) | 4.75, 16.3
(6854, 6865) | 4.57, 14.8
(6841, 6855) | 6.12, 15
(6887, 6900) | 2.57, 16.9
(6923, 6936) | -1.48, 18.5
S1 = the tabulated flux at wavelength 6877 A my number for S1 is 15.3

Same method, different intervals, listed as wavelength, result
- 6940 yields 14.3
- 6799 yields 26.2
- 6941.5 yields 13.5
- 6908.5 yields 18.5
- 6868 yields 16.5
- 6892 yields 16.4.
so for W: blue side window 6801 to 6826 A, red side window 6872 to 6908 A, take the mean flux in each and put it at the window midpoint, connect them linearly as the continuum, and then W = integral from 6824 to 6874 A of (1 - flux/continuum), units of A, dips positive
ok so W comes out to 8.58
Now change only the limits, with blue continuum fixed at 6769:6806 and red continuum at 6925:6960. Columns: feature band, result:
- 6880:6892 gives 3.55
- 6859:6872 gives 5.21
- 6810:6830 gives 8.28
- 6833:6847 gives 6.80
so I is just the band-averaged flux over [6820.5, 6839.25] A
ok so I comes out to 16.6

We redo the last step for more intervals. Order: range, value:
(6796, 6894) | 17.5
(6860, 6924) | 17.2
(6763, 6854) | 25.5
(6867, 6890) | 16.4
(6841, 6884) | 15.6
